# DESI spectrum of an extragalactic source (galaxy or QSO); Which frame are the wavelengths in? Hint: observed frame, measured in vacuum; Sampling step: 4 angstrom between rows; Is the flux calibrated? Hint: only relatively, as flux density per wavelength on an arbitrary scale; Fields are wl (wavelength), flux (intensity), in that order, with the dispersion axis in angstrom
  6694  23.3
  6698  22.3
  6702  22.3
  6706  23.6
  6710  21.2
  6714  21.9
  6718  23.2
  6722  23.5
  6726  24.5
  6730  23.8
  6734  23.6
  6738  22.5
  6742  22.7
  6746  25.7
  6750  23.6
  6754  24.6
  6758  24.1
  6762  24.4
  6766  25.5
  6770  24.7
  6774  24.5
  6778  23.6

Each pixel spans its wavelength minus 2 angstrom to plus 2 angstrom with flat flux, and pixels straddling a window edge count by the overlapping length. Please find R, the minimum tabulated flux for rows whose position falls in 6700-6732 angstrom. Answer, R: 21.2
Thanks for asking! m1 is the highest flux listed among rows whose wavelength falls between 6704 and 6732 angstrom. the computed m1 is 24.5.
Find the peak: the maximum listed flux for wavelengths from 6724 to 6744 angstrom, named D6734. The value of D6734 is 24.5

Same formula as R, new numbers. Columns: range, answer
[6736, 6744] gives 22.5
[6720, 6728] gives 23.5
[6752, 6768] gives 24.1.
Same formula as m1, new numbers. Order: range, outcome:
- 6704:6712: 23.6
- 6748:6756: 24.6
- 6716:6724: 23.5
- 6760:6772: 25.5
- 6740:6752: 25.7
